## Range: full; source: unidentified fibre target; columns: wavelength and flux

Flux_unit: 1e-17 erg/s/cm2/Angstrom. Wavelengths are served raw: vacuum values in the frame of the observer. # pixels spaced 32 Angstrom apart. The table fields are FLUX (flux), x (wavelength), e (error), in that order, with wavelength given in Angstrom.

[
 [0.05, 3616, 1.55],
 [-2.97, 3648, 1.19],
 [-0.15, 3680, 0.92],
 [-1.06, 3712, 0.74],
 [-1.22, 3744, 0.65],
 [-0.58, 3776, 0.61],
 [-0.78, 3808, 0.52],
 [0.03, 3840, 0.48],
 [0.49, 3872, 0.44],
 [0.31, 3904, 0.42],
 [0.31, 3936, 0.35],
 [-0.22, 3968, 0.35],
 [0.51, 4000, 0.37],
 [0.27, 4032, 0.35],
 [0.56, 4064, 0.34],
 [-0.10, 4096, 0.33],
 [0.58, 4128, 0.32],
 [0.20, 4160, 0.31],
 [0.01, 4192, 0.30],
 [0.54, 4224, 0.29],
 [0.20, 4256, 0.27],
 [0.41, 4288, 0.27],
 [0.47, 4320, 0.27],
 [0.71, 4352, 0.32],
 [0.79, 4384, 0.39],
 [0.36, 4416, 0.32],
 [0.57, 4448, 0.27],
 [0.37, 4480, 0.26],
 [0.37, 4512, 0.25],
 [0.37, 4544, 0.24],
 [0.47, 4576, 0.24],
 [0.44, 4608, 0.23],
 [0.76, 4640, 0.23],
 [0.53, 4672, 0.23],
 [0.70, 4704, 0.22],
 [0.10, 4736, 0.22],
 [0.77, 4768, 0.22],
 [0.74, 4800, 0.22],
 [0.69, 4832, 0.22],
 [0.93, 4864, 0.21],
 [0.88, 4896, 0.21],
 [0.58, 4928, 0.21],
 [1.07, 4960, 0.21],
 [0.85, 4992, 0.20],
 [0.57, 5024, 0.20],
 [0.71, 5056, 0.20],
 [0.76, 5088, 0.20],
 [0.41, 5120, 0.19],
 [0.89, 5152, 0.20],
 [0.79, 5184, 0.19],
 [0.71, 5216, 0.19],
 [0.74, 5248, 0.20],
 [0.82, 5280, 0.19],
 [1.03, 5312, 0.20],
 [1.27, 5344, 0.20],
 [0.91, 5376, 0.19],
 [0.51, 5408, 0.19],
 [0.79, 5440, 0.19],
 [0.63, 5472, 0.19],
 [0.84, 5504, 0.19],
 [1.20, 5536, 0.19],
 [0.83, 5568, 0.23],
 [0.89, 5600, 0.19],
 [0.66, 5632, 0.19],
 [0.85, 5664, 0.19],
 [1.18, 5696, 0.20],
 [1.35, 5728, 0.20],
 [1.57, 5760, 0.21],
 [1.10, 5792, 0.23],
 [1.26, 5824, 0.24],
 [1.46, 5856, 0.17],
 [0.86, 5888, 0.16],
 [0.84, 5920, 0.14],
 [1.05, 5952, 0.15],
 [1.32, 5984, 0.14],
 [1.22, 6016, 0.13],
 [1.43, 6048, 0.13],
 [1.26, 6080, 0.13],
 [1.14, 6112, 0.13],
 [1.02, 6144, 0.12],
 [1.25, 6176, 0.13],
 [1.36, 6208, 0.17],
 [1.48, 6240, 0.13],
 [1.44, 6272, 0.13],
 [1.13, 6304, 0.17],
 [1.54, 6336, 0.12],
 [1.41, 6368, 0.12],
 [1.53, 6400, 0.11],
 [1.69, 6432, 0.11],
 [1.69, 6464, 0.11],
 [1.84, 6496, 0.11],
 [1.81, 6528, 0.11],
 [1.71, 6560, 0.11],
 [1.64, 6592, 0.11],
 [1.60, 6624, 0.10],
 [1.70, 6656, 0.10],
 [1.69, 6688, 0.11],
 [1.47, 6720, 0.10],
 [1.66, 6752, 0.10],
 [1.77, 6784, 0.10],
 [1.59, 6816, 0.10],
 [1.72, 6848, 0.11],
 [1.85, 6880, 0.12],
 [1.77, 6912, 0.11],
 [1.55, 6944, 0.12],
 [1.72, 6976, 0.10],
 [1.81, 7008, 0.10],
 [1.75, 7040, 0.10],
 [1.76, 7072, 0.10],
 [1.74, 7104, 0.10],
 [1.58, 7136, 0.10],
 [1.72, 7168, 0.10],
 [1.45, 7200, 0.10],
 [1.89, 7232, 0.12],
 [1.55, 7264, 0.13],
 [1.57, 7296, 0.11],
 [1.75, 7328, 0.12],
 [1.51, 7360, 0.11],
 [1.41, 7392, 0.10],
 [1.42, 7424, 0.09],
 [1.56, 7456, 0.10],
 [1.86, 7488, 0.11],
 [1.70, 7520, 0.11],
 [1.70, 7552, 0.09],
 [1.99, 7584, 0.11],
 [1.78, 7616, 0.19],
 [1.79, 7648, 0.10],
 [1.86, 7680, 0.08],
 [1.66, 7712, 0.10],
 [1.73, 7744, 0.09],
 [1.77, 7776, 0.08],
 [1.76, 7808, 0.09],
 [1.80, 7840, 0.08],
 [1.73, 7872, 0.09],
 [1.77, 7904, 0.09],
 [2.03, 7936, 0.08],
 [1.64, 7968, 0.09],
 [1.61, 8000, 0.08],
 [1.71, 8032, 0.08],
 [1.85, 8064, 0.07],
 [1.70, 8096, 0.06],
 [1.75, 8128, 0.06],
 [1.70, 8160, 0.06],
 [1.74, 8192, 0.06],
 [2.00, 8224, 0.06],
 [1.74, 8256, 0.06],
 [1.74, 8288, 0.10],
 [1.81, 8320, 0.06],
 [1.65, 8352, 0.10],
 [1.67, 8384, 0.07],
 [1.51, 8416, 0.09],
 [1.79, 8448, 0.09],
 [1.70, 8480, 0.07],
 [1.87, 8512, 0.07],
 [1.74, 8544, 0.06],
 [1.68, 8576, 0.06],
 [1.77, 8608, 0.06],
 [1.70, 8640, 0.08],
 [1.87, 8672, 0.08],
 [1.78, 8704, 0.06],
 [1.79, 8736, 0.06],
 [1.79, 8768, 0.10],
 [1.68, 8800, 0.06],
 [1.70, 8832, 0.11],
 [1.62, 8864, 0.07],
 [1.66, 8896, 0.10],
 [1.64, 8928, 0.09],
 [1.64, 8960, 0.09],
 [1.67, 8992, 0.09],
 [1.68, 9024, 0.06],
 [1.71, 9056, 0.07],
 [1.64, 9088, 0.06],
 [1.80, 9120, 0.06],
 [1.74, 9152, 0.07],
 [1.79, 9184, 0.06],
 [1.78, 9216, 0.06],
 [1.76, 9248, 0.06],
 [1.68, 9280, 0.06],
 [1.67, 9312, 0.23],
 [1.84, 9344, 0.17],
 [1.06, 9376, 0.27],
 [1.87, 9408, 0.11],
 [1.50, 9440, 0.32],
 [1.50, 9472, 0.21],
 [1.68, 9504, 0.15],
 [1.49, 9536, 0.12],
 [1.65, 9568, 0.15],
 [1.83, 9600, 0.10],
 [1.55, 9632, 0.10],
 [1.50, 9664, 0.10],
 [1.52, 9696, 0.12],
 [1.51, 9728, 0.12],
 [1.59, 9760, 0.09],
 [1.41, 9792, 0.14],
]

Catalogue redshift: 0.43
